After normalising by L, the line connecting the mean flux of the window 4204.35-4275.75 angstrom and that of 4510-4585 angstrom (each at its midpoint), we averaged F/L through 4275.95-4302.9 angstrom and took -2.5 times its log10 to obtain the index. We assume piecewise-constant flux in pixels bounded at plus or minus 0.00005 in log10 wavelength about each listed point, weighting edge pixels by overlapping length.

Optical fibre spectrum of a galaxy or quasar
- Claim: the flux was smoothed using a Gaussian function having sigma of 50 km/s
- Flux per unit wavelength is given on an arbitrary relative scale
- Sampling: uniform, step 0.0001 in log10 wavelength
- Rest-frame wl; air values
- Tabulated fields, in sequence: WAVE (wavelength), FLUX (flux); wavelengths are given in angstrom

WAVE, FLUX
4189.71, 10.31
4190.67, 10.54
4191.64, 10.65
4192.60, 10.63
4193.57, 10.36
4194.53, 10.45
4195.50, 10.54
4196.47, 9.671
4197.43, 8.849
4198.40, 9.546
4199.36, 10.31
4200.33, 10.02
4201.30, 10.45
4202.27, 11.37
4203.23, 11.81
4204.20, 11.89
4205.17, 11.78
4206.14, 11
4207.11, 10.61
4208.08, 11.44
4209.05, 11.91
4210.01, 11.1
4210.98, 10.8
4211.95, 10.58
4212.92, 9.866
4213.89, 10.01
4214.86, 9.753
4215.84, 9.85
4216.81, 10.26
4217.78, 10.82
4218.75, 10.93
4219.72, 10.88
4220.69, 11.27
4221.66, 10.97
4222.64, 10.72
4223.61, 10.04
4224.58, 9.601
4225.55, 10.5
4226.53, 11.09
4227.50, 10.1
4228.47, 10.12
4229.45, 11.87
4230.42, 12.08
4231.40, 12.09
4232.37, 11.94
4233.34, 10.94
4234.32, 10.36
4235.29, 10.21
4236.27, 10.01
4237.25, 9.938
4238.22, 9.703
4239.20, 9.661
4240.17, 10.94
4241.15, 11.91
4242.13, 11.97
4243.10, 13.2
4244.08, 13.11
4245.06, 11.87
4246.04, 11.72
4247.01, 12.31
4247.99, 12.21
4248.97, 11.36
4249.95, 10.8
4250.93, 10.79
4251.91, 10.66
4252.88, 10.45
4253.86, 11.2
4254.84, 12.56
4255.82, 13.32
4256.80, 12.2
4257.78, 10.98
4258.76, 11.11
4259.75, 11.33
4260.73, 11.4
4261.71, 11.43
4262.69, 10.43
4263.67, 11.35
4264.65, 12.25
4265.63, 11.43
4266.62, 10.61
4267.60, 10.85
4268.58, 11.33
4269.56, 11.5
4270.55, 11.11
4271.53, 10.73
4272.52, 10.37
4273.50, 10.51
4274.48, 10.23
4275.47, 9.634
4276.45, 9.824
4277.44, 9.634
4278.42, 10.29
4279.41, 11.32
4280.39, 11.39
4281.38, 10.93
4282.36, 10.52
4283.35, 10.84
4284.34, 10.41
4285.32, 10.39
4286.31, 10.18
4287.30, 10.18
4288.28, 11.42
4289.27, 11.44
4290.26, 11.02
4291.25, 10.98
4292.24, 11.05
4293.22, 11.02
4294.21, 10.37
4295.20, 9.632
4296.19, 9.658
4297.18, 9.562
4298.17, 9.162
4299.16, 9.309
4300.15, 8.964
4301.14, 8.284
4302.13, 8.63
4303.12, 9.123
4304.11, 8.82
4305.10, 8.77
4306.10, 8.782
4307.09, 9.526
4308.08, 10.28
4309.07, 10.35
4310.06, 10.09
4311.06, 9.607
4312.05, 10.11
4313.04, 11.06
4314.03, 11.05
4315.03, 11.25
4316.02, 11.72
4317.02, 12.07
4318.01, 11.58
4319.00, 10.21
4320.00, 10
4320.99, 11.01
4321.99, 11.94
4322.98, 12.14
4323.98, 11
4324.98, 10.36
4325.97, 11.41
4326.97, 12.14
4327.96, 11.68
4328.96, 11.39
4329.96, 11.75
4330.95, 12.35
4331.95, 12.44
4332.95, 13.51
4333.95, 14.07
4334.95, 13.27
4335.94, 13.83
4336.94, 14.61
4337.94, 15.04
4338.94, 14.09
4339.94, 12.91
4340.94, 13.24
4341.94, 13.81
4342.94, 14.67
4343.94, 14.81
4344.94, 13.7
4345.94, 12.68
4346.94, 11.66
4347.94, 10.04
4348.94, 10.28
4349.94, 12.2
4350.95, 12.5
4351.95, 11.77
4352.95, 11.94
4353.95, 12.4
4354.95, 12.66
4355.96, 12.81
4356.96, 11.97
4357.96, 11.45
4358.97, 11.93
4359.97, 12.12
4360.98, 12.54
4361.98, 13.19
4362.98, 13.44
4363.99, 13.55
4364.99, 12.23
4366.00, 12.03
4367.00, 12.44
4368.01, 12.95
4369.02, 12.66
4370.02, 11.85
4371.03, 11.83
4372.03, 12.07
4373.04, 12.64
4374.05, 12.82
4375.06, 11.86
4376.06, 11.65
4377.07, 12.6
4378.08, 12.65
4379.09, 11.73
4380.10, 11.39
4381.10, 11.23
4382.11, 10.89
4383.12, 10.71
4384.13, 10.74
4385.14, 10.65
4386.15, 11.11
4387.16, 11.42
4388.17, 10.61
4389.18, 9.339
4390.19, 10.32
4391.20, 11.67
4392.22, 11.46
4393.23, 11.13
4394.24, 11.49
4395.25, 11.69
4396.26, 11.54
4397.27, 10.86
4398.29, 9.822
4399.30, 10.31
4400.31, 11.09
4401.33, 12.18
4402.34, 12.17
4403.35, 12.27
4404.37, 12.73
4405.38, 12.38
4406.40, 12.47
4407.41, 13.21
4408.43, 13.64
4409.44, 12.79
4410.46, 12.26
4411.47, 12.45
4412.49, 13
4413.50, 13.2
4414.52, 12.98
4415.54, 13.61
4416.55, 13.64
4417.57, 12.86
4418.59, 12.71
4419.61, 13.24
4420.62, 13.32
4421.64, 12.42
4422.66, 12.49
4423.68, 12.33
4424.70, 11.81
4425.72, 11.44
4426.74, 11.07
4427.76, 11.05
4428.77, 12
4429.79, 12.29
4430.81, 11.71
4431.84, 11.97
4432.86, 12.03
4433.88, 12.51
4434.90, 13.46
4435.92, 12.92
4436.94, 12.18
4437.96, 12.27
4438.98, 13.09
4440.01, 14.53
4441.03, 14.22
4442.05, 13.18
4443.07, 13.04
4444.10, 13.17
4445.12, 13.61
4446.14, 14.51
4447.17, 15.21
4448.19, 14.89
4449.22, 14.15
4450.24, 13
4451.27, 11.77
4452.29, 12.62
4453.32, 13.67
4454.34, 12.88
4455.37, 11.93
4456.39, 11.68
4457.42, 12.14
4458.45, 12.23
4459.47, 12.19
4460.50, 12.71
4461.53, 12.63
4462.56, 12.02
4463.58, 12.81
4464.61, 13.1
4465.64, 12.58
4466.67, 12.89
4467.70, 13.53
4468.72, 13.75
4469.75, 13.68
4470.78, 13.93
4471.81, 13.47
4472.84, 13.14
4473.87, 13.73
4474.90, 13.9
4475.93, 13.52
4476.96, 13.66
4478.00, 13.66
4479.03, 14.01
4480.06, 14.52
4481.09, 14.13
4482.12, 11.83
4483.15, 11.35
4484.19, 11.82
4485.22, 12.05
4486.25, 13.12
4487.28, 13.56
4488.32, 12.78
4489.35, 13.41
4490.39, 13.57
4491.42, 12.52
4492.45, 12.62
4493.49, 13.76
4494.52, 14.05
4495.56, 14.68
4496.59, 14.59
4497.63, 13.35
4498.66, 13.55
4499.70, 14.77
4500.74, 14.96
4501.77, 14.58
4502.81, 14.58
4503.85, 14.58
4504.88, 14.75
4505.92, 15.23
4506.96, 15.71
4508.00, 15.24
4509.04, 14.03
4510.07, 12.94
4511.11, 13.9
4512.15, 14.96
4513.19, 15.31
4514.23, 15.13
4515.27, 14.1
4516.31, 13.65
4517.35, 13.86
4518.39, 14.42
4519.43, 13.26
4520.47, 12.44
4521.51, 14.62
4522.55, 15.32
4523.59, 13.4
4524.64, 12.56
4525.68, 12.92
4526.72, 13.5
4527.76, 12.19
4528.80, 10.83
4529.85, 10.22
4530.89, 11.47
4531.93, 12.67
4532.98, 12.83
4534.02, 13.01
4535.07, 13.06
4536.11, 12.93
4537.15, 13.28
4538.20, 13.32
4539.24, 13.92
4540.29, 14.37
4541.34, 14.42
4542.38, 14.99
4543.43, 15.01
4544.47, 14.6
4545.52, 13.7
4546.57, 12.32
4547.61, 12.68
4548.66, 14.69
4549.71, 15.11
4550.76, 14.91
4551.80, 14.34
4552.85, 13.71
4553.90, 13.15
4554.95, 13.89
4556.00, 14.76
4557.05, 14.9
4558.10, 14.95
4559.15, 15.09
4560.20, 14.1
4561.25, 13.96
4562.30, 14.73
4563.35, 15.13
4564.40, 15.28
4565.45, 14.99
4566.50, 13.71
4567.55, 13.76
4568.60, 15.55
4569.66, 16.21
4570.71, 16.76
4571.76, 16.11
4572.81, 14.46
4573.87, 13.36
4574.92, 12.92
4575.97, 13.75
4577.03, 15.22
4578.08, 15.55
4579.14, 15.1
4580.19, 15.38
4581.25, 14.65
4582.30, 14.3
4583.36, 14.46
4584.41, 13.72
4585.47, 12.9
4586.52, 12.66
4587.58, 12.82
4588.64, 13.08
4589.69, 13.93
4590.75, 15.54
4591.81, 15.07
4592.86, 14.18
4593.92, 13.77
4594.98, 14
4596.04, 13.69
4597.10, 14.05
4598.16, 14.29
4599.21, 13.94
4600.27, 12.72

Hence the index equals 0.13 mag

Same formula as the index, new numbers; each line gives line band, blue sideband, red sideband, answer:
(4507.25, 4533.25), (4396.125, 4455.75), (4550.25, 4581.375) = 0.04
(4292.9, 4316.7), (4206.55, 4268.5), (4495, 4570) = 0.20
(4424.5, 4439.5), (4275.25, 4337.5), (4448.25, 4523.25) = 0.05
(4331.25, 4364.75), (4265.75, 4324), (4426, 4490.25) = -0.15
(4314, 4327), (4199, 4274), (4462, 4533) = 0.06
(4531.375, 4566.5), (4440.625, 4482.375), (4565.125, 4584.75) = 0.03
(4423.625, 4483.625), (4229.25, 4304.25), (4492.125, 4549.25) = 0.01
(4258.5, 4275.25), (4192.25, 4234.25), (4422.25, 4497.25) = 0.02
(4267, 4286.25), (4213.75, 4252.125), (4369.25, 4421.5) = 0.06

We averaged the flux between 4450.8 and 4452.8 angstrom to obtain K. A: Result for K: 12.2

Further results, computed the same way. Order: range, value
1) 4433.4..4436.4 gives 13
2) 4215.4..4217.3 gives 10.1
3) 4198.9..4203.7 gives 10.8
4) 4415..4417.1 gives 13.6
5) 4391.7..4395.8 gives 11.4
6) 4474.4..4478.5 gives 13.7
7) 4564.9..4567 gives 14.4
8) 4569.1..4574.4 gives 15.4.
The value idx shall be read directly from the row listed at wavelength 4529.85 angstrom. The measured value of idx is 10.22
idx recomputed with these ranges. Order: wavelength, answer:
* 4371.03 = 11.83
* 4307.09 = 9.526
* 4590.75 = 15.54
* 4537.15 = 13.28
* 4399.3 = 10.31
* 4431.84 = 11.97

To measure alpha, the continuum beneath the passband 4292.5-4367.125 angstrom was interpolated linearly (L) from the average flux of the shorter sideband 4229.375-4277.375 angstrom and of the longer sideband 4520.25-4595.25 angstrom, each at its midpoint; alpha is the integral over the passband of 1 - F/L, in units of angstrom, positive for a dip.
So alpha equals 2.2 angstrom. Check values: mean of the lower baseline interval 11.2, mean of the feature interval 11.6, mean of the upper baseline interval 14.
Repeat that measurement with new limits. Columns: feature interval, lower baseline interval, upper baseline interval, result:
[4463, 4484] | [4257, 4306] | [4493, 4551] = -0.3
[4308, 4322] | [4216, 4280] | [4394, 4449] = 1.0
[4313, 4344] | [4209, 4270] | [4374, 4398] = -3.3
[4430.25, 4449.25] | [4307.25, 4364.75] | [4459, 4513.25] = -0.2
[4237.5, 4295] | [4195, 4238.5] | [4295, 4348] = -0.5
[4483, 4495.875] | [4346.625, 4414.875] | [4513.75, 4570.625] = 0.2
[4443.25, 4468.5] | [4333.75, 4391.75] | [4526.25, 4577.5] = 0.2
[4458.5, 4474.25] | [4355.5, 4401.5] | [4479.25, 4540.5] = -0.1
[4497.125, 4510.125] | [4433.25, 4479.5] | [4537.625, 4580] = -0.7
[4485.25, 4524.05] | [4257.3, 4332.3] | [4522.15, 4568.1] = -2.4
